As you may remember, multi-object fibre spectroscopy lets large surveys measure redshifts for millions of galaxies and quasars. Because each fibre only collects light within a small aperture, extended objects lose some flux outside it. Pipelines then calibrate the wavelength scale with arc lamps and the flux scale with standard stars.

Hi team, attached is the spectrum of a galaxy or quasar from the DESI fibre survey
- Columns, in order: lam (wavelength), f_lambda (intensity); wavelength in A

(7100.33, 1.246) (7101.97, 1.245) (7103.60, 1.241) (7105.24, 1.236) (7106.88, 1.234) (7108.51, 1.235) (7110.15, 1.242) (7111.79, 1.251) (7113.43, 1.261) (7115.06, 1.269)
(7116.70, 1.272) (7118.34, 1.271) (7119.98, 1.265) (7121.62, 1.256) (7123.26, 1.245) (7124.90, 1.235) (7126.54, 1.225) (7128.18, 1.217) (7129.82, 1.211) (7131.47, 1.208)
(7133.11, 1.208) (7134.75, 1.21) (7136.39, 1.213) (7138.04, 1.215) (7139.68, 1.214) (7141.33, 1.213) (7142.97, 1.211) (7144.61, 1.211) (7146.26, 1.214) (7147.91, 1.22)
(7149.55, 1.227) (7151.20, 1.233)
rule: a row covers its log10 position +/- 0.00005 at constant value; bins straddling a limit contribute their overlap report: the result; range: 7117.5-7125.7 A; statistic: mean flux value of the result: 1.25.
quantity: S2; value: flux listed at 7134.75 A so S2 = 1.21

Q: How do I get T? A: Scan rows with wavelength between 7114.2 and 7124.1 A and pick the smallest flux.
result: 1.245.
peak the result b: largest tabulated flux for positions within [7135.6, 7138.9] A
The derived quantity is 1.215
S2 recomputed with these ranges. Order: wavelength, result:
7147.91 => 1.22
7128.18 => 1.217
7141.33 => 1.213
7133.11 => 1.208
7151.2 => 1.233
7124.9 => 1.235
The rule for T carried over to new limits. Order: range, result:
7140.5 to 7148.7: 1.211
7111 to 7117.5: 1.251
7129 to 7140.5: 1.208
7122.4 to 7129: 1.217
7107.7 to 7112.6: 1.235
